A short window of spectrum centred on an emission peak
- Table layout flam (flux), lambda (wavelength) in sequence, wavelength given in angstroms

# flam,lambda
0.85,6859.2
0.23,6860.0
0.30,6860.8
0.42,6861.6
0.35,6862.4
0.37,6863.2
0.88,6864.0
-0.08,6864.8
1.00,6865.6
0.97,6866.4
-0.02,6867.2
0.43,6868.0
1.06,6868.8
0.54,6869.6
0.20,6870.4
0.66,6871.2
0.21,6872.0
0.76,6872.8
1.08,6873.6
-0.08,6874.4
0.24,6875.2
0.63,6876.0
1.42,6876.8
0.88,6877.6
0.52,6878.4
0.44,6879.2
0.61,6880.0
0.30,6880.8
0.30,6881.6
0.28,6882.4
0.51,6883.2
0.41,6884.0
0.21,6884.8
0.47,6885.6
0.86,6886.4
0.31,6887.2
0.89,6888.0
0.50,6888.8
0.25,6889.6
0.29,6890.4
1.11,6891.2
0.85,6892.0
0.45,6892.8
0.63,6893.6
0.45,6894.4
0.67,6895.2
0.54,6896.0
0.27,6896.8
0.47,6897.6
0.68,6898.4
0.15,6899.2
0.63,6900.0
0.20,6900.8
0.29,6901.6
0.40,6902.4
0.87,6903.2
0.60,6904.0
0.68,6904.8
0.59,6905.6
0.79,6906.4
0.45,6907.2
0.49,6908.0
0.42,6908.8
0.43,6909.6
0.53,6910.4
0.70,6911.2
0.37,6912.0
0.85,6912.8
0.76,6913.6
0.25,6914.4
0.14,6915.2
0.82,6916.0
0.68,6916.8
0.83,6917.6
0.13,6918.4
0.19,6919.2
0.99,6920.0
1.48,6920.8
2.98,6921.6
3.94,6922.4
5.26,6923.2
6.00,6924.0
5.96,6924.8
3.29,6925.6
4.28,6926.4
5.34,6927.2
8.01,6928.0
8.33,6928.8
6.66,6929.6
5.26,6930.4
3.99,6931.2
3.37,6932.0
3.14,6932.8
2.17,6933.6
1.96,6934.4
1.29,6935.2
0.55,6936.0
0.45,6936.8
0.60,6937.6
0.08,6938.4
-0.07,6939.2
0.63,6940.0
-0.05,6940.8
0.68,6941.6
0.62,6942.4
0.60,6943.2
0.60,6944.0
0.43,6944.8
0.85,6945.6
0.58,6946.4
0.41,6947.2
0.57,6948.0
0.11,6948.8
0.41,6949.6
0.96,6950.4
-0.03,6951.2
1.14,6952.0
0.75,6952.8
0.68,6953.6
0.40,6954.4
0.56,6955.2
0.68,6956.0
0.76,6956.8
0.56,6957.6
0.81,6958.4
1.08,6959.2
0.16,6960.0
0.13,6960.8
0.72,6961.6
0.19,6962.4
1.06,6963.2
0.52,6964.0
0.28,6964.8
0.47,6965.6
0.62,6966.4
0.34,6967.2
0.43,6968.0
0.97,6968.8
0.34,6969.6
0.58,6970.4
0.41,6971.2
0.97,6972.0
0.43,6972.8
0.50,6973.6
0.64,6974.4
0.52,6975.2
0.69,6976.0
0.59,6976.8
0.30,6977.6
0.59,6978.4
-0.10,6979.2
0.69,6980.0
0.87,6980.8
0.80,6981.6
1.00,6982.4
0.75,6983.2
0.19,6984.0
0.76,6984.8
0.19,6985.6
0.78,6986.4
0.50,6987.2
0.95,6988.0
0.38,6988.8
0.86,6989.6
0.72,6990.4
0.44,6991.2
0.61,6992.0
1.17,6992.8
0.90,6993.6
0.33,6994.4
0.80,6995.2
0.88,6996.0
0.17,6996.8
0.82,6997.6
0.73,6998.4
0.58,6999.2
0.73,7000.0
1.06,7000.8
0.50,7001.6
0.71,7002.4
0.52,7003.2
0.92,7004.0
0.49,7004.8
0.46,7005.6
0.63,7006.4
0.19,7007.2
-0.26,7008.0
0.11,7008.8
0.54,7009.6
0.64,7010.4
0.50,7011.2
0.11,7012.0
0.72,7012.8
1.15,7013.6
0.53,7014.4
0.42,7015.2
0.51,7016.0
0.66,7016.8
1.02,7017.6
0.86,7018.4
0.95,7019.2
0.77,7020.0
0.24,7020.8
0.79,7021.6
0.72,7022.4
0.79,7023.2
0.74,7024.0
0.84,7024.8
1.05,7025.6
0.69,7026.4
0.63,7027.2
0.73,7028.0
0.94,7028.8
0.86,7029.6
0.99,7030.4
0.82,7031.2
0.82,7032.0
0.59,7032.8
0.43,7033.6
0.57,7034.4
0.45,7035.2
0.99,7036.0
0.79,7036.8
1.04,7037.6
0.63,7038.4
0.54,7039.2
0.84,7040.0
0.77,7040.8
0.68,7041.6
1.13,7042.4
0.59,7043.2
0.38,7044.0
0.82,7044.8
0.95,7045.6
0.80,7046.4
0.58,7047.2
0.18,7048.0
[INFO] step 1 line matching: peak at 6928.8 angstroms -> [O II]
